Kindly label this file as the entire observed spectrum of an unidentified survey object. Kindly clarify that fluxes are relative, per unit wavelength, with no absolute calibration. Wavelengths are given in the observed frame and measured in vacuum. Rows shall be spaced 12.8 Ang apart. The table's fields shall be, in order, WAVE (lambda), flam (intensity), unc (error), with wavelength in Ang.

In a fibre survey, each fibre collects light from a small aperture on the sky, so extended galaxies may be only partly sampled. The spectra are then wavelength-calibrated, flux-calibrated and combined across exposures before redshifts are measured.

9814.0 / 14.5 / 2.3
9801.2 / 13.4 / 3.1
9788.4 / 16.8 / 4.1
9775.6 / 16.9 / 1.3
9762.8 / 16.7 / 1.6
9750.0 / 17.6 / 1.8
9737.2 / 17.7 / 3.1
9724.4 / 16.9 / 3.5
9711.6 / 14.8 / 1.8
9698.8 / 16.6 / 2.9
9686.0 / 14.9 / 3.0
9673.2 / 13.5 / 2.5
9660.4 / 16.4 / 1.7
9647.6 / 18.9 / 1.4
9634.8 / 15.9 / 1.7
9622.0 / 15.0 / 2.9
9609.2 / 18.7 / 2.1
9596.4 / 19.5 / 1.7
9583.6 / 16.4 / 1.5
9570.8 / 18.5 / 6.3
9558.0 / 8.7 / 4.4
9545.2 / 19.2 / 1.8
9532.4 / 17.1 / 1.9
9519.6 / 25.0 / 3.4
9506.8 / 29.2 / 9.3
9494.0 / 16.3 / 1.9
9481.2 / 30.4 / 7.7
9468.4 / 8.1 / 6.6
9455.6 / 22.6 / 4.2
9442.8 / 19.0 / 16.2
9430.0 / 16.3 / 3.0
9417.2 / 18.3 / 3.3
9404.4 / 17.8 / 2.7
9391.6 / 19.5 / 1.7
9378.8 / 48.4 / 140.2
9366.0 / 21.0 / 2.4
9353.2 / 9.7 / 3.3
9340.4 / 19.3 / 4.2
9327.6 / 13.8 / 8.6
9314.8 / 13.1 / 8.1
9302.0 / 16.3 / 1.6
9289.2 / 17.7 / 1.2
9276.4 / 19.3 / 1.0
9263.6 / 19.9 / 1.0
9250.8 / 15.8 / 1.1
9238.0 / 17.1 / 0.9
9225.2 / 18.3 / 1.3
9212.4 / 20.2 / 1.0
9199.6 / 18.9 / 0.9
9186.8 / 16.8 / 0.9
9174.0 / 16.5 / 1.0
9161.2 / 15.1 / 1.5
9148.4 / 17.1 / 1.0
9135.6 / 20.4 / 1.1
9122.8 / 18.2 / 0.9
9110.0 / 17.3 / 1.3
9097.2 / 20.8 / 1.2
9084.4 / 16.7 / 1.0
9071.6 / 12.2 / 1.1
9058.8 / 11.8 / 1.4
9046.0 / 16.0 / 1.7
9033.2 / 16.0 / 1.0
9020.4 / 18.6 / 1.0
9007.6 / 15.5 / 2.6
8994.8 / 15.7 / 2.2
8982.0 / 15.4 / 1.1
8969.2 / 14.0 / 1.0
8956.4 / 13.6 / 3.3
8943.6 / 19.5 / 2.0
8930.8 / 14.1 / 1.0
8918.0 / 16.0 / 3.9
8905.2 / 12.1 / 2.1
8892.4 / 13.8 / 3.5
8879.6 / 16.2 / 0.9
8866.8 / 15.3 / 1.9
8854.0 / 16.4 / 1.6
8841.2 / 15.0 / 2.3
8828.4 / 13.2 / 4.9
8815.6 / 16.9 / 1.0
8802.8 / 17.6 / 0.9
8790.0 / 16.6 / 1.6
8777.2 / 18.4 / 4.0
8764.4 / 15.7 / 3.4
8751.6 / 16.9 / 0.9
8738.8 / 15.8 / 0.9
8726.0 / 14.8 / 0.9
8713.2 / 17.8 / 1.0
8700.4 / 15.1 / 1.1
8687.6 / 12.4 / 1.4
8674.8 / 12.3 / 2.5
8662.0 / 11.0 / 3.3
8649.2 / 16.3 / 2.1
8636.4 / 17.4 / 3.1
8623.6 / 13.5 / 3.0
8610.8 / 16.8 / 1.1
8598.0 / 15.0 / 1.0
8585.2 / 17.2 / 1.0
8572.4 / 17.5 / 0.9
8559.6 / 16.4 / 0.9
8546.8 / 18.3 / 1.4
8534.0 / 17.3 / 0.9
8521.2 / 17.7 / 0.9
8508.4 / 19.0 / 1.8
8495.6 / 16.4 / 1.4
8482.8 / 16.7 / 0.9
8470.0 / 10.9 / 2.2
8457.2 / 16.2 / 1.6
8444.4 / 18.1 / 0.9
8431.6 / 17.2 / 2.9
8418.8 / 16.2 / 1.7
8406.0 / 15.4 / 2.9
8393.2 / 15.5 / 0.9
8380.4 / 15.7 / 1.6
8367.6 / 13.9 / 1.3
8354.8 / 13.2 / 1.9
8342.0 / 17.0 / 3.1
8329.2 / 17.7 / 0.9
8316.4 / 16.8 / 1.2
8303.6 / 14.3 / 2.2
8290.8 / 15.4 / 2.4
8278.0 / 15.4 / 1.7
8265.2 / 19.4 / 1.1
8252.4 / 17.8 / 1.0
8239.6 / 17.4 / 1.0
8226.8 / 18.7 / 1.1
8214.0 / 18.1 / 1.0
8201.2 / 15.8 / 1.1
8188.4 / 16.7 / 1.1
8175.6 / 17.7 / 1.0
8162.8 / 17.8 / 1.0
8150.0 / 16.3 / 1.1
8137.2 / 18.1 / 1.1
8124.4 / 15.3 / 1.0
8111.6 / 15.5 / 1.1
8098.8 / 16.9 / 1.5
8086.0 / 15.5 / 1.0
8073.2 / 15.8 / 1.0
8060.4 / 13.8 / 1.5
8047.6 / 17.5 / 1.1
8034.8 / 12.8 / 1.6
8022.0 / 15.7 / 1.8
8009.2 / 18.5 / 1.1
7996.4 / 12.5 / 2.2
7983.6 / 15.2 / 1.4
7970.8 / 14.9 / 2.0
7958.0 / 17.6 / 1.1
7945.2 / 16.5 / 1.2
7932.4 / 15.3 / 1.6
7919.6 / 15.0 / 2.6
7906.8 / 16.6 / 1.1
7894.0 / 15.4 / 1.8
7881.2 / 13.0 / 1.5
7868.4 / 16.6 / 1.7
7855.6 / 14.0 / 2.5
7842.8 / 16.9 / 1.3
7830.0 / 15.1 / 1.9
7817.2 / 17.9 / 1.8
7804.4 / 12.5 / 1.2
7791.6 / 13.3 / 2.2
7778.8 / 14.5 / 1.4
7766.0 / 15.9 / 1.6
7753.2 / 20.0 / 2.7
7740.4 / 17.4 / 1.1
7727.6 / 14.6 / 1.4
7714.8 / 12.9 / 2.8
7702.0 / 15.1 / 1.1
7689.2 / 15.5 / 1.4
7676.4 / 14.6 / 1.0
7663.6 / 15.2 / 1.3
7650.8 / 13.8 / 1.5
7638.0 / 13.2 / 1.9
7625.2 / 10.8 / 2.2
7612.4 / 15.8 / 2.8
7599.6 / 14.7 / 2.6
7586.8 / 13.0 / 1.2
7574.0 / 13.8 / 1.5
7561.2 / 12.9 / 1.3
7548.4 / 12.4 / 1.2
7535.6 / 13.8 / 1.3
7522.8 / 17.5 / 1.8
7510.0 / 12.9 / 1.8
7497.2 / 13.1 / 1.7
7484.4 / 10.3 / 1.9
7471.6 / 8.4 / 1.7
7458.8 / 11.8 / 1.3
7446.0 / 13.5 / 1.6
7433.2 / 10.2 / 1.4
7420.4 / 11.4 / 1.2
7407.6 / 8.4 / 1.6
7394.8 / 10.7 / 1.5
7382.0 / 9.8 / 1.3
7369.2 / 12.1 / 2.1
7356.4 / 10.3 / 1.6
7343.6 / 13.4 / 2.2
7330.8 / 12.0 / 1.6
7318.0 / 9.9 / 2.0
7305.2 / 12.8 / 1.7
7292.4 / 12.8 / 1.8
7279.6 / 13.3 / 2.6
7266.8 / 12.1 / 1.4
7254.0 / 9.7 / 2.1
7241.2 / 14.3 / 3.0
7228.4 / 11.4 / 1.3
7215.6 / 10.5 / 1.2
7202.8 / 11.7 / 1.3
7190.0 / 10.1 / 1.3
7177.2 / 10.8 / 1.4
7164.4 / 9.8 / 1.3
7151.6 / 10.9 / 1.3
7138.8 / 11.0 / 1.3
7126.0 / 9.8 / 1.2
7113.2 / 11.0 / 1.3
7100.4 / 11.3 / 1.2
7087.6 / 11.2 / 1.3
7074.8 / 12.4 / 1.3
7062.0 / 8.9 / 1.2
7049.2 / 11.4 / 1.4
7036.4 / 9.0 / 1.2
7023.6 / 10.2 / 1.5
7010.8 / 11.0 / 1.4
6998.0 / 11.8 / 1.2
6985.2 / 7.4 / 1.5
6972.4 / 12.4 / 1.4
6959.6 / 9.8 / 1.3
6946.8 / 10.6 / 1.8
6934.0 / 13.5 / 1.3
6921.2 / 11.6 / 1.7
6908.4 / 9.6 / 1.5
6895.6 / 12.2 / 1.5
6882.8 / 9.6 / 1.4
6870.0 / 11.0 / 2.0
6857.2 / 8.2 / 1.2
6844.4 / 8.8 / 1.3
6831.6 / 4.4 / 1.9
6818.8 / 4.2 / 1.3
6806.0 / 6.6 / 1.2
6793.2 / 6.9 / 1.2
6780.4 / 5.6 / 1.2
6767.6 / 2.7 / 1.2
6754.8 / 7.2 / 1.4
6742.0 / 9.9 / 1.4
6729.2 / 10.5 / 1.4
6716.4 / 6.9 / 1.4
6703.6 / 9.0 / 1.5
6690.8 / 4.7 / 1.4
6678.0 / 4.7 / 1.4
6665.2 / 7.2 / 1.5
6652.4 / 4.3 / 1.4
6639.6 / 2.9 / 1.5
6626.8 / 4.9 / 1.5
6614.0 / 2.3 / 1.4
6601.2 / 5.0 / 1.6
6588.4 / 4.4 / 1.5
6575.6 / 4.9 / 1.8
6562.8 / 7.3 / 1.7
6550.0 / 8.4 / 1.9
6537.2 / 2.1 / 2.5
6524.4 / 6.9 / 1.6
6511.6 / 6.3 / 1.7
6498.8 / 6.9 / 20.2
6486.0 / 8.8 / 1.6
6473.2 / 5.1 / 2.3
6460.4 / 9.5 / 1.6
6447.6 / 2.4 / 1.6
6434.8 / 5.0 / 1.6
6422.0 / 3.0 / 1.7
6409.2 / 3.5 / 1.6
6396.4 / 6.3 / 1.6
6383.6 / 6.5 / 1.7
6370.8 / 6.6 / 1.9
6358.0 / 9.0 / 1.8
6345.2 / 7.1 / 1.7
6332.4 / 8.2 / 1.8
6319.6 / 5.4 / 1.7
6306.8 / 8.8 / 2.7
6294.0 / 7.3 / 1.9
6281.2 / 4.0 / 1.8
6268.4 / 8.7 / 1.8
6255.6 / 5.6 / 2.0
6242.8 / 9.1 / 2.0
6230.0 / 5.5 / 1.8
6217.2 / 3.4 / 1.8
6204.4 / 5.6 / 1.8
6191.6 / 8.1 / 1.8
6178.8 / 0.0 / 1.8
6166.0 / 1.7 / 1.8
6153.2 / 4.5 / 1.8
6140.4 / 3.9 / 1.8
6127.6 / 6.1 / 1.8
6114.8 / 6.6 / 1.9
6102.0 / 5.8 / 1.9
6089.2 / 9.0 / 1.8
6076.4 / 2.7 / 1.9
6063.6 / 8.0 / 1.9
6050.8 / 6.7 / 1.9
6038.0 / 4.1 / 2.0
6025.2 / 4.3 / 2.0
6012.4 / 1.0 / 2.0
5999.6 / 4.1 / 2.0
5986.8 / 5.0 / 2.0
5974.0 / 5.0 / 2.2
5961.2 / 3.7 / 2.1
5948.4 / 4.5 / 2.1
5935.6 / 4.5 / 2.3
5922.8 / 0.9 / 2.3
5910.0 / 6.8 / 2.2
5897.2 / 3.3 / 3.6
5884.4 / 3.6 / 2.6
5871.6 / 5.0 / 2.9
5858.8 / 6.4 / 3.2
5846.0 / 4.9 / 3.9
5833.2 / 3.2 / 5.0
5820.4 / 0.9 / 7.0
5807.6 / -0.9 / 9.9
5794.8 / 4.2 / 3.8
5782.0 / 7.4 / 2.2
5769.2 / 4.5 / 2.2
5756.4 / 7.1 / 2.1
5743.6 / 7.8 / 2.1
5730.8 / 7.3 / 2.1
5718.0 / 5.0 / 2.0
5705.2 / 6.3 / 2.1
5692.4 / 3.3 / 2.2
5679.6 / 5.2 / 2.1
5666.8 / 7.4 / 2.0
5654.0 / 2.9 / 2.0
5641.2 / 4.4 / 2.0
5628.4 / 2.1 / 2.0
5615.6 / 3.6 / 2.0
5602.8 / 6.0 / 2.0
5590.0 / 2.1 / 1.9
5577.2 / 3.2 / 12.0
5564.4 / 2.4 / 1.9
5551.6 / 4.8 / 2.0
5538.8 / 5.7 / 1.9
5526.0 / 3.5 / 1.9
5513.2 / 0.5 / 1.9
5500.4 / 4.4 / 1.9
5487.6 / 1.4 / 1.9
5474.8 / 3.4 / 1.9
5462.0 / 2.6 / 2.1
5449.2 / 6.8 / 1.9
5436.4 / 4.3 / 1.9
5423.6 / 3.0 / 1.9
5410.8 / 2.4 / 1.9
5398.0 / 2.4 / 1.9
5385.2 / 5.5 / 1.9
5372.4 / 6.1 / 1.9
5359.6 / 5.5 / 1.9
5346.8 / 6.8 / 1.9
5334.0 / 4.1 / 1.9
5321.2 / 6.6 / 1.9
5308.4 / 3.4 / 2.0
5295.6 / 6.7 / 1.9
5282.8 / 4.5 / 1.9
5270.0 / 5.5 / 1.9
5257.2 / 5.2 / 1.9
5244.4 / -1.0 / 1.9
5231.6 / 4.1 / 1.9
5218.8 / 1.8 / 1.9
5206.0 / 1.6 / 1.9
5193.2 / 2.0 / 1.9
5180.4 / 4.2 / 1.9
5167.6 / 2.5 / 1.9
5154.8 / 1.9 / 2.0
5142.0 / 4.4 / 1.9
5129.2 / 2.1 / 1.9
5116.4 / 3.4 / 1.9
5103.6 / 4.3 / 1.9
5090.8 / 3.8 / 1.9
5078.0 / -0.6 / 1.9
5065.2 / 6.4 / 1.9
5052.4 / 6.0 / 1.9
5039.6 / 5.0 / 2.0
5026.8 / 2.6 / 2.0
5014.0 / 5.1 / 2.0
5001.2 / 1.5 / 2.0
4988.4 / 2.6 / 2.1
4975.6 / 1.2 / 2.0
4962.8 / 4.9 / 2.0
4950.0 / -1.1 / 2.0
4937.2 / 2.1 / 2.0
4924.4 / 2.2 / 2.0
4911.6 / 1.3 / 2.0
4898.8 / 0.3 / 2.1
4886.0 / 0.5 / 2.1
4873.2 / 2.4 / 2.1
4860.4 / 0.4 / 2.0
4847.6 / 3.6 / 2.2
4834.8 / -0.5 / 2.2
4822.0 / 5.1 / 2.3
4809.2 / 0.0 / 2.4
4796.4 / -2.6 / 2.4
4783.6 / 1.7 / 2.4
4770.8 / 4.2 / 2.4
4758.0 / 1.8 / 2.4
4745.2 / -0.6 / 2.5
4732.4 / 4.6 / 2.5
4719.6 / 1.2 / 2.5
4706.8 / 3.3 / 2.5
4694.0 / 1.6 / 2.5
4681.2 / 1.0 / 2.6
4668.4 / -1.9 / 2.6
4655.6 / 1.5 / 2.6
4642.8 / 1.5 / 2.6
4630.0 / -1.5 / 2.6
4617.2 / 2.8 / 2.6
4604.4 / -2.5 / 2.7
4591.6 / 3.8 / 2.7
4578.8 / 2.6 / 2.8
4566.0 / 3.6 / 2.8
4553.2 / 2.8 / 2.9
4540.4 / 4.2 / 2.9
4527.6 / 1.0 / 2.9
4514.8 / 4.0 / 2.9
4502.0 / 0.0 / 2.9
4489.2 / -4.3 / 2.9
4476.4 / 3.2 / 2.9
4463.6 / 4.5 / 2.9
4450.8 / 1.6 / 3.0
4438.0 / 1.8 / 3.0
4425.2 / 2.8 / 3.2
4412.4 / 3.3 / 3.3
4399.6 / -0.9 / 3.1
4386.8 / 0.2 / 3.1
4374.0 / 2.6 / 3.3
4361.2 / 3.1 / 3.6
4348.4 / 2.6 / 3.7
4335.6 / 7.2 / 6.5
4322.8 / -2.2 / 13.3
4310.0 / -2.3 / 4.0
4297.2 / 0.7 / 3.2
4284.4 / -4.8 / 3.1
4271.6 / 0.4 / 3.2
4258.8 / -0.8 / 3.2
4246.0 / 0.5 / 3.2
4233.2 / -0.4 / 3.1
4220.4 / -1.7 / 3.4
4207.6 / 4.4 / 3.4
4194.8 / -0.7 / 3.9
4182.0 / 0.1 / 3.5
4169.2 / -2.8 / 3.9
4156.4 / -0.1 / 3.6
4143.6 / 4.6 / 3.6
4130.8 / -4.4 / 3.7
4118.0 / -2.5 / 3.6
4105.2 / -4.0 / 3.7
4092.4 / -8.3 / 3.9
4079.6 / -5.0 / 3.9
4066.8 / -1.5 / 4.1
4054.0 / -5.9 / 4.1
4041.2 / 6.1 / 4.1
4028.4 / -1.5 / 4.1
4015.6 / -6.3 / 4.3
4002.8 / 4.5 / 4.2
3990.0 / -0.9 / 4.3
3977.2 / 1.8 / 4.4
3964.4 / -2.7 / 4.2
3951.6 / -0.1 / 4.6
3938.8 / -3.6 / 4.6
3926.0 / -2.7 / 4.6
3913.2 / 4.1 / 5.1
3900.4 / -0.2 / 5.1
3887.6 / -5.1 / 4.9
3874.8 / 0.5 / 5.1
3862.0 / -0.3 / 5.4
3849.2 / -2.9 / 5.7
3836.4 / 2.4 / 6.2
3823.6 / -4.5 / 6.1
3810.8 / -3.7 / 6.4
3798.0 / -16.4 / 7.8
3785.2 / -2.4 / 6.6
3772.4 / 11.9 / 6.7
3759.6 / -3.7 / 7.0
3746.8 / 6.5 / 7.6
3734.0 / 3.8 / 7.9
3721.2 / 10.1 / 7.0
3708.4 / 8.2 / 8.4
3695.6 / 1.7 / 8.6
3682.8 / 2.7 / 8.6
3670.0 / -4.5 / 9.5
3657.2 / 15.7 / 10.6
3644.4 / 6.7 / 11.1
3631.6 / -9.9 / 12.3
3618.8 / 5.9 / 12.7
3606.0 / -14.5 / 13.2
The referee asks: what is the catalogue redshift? 0.721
